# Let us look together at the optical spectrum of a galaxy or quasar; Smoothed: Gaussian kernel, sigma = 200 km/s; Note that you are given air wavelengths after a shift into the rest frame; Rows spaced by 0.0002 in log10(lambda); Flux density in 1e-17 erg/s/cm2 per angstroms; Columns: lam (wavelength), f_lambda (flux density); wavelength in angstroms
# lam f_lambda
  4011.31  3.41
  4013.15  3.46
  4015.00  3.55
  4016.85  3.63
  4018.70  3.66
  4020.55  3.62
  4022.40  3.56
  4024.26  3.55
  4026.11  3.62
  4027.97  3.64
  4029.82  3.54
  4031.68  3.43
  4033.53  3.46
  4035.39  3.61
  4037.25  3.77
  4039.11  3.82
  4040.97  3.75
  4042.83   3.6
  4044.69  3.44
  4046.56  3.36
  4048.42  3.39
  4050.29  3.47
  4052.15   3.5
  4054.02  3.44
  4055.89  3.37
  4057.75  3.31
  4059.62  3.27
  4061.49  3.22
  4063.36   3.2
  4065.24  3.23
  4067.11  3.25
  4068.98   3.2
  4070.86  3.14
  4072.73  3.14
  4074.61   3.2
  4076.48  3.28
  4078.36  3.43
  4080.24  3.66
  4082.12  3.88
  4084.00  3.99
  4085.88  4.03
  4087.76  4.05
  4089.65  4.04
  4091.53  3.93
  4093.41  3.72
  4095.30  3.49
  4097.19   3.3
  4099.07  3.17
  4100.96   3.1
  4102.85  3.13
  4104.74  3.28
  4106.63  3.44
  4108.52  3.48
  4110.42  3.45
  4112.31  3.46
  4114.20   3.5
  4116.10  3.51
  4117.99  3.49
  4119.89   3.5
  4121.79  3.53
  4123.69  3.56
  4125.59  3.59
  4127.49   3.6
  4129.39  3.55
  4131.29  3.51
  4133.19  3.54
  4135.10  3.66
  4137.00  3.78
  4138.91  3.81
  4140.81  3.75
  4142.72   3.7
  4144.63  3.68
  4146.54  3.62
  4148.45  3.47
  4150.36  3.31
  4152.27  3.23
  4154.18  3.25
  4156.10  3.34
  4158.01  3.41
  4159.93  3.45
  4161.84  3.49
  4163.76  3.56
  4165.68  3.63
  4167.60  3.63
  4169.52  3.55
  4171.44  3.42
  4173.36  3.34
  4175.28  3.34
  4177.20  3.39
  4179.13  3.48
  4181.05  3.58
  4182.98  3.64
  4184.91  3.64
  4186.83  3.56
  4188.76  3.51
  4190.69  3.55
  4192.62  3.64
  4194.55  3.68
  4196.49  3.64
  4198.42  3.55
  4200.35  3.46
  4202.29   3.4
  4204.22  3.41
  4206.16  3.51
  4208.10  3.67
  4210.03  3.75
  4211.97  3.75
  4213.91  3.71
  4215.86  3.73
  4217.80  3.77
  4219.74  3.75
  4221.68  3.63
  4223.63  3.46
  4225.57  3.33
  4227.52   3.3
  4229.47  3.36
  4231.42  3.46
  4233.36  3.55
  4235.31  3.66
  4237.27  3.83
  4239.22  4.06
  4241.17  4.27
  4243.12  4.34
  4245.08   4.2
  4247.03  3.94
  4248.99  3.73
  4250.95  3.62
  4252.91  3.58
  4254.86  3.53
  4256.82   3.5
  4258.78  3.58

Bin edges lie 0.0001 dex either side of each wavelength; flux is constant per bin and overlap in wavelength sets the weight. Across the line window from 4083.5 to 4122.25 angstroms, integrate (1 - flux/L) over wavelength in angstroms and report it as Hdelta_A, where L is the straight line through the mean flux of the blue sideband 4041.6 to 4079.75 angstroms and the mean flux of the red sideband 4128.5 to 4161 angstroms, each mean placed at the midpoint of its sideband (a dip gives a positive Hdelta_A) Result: -1.3 angstroms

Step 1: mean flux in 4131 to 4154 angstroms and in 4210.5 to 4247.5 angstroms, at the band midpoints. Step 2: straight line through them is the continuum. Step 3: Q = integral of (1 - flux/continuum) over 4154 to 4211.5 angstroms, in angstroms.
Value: 2.1 angstroms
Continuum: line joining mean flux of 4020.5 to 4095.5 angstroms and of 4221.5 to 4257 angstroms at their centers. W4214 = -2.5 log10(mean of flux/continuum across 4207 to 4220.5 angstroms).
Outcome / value -0.01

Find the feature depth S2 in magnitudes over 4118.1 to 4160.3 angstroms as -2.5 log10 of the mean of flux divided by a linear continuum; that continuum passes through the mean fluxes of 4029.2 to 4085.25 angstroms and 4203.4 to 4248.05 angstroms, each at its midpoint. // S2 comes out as 0.01 mag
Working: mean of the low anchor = 3.45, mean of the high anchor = 3.72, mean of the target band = 3.54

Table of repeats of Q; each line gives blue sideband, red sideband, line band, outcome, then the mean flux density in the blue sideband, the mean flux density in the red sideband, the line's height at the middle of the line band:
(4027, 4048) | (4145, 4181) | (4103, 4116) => 0.3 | 3.58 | 3.45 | 3.5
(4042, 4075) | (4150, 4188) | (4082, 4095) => -2.2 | 3.32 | 3.47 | 3.36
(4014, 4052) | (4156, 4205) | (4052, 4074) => 1.8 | 3.57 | 3.52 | 3.56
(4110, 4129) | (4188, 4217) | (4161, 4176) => 0.3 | 3.52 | 3.6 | 3.57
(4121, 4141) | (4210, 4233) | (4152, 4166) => 0.7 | 3.62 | 3.58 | 3.61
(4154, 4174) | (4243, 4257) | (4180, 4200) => -0.2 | 3.47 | 3.79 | 3.57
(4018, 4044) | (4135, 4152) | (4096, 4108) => 1.2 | 3.61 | 3.63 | 3.62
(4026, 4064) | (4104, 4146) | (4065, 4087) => 0.3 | 3.49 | 3.56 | 3.52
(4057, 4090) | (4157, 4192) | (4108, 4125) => -0.1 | 3.46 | 3.51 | 3.48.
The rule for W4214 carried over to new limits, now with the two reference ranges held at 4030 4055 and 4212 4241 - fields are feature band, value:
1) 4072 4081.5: 0.06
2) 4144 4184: 0.04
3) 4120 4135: 0.01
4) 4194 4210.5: 0.02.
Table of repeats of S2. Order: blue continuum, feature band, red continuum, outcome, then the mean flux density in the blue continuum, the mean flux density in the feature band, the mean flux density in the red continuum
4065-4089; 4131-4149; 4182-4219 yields -0.03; 3.51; 3.66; 3.61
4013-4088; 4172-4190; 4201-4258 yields 0.04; 3.5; 3.5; 3.68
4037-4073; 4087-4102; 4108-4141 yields -0.03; 3.39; 3.59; 3.57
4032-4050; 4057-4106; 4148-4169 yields 0.02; 3.57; 3.45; 3.44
